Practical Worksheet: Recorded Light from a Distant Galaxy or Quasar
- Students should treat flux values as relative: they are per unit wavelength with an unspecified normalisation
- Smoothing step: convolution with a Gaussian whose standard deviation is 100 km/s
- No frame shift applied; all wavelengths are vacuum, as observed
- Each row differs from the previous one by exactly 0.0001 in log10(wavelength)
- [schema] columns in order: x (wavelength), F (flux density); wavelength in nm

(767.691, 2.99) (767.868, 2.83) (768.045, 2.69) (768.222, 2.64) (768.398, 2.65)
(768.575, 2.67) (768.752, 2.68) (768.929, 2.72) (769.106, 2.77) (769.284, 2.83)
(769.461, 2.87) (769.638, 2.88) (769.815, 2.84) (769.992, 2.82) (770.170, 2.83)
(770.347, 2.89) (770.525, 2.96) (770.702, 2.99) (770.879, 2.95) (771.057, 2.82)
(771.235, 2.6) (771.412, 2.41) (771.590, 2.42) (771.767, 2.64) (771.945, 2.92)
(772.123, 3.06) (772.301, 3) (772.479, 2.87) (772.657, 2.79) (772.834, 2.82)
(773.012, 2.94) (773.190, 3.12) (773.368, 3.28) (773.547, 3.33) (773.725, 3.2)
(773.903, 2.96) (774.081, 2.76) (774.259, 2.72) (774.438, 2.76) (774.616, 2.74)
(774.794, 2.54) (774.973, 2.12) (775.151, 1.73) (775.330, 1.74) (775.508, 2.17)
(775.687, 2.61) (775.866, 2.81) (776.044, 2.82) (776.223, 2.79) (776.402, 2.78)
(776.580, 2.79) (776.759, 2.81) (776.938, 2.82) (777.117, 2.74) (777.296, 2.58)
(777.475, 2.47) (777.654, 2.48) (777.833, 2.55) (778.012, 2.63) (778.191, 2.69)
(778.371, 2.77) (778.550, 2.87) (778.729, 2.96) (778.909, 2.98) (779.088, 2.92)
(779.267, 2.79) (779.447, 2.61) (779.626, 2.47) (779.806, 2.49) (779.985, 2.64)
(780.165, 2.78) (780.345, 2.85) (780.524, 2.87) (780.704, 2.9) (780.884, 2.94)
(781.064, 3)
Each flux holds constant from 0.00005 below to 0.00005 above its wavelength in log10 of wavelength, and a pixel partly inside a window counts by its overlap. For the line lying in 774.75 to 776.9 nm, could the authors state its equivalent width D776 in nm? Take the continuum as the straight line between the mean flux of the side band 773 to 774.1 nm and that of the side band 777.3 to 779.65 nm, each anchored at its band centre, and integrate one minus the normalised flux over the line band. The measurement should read 0.32 nm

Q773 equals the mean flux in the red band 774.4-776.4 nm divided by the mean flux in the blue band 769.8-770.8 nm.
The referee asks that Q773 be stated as 0.85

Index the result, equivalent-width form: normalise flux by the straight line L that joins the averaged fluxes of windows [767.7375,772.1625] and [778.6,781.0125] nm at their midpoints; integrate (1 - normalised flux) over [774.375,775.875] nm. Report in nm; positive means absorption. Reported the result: 0.246 nm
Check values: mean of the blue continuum 2.77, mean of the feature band 2.33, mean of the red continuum 2.79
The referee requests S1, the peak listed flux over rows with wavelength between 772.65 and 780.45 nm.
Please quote 3.33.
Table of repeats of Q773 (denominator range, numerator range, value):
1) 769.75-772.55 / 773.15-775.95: 0.94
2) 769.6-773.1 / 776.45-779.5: 0.97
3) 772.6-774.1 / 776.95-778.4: 0.86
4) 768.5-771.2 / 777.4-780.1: 0.95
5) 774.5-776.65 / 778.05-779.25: 1.15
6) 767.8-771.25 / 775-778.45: 0.91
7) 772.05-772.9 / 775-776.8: 0.85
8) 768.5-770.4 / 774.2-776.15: 0.87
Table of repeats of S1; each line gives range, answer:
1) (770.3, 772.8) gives 3.06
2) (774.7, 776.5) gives 2.82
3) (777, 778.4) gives 2.77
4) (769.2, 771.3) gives 2.99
